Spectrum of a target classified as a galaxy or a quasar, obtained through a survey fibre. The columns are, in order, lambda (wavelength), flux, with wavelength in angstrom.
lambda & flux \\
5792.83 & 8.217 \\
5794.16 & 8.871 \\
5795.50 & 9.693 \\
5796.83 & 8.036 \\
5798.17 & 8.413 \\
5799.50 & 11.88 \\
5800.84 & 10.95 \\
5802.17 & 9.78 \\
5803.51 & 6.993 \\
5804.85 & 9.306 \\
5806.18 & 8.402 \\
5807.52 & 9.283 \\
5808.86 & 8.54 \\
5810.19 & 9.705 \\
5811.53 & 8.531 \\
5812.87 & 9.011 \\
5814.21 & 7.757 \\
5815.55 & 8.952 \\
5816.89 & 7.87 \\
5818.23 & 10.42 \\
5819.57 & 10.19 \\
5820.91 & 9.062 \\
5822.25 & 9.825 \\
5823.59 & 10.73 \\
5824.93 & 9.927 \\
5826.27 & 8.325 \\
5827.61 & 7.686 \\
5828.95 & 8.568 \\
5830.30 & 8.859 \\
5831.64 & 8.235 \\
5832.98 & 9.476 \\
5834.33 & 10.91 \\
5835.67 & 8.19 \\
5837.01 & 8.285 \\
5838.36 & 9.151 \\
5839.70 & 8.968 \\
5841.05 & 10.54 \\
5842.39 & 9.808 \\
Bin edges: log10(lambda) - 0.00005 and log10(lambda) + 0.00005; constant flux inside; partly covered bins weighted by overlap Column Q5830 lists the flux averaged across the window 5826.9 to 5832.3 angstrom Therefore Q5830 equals 8.34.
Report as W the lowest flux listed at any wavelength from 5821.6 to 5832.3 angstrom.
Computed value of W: 7.686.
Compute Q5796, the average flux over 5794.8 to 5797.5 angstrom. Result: 8.85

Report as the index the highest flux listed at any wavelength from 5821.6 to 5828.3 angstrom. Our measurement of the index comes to 10.73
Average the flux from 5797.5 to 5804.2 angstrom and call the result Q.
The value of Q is 9.6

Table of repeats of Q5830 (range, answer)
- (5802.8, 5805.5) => 8.14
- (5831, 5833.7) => 8.88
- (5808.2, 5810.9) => 9.14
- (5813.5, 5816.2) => 8.35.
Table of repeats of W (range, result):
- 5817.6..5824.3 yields 9.062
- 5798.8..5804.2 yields 6.993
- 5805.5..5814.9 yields 7.757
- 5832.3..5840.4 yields 8.19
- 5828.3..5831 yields 8.568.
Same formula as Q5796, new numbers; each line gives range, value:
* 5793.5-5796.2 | 9.26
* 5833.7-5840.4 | 9.1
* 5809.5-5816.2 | 8.79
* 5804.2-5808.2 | 9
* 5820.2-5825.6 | 9.89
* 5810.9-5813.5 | 8.77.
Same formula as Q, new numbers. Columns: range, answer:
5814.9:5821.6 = 9.3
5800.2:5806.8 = 9.09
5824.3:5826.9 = 9.13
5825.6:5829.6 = 8.2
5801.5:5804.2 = 8.4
